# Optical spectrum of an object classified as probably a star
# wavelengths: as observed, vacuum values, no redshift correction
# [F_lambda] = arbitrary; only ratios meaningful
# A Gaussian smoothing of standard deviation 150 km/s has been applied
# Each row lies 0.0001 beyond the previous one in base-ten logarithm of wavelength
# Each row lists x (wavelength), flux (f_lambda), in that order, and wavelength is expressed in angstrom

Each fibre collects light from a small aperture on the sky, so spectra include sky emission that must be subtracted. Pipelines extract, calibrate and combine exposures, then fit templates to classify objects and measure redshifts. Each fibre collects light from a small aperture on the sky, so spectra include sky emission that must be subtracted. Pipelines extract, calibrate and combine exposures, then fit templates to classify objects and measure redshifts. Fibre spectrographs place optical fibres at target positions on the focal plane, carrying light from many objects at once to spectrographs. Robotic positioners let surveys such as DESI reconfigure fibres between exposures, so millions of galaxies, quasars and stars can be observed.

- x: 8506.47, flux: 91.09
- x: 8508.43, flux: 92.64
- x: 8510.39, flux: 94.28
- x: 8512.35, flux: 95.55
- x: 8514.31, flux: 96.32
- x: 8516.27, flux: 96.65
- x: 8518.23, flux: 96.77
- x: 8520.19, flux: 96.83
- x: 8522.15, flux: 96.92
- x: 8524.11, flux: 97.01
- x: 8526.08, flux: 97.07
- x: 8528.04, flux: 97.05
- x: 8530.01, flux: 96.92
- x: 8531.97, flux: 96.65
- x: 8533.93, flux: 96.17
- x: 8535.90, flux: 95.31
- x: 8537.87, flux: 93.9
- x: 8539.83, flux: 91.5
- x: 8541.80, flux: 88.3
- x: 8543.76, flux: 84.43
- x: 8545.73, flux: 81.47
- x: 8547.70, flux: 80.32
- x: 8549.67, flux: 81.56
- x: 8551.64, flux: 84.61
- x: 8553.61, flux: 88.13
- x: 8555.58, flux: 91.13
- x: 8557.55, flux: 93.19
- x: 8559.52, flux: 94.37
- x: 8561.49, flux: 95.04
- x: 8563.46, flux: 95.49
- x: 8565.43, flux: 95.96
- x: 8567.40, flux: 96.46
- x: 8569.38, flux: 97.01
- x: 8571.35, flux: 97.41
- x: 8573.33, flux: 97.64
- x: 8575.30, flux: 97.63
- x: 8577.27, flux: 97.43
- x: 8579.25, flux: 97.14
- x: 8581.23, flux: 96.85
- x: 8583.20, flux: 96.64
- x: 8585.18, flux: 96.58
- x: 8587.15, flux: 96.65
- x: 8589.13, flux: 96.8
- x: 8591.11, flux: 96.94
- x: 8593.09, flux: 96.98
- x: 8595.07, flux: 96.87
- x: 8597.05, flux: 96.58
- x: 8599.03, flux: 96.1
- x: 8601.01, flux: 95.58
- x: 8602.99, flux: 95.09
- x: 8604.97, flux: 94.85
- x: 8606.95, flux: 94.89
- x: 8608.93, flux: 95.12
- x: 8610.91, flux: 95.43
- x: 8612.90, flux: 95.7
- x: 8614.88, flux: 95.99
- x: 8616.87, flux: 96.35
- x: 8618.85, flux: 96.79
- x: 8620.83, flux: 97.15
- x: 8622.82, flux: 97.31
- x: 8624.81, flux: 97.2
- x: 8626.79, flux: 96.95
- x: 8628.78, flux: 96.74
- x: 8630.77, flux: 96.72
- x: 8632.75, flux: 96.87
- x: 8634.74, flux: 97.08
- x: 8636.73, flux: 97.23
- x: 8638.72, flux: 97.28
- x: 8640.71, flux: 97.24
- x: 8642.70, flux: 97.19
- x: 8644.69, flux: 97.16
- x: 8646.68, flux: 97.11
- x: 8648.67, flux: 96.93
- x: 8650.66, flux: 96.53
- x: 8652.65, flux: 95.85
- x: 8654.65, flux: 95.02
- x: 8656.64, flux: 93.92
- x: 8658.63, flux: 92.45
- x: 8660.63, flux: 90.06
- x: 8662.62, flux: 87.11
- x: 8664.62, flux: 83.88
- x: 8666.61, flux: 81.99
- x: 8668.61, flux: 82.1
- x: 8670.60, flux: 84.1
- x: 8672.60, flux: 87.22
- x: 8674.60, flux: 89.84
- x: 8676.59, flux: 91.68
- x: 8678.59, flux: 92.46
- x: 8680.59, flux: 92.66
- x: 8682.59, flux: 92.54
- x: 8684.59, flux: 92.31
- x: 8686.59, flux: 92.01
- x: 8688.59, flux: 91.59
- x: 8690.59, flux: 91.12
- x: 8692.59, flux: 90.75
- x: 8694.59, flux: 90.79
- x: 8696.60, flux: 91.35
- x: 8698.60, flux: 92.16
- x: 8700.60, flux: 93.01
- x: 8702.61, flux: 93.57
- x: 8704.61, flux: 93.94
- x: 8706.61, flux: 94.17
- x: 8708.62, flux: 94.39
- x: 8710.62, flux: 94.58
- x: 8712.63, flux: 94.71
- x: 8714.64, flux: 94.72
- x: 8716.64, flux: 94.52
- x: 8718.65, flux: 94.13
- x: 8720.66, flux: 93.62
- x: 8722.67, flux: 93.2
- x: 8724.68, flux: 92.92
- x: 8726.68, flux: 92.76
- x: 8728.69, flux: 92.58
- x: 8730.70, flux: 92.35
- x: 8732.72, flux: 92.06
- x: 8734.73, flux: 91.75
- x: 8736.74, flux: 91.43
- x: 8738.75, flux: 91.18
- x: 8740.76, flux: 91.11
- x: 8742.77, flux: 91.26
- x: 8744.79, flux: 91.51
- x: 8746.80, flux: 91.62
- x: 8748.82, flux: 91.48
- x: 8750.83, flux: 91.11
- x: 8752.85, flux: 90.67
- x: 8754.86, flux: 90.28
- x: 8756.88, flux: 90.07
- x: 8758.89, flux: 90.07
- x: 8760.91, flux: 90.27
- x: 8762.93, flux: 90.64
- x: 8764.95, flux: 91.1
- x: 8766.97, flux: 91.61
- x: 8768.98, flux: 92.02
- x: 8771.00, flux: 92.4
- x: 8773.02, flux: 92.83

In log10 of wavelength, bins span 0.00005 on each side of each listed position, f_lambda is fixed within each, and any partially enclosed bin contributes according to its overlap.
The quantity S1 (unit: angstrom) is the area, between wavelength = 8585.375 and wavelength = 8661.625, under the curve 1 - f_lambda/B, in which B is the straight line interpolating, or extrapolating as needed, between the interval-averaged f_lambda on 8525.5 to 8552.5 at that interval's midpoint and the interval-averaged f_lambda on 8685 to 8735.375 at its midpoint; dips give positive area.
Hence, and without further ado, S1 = -3.8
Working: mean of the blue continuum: 90.3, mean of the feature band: 96.1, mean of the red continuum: 92.9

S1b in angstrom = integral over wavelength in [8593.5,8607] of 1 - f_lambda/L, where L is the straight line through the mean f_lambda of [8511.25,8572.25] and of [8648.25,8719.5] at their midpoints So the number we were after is -0.5 angstrom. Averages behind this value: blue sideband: 93.1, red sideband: 91.6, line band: 95.8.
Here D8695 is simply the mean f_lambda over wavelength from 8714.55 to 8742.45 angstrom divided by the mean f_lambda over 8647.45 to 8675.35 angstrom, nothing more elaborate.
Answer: 1.03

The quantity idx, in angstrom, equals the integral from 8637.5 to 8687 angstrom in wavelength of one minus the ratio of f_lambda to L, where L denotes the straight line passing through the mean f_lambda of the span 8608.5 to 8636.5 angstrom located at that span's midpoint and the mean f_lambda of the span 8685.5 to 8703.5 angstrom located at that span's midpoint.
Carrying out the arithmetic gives 1.1 angstrom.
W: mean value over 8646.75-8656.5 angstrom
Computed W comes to 96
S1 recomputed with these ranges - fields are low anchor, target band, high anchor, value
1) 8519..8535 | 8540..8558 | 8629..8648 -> 2.03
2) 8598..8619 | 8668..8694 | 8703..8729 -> 1.18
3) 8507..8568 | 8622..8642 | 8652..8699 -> -1.34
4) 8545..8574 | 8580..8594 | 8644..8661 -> -0.66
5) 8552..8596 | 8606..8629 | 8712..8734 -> -0.31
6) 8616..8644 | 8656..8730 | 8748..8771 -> 2.09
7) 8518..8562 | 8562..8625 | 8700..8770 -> -3.07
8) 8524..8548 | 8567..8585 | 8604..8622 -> -0.59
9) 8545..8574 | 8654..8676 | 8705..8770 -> 0.94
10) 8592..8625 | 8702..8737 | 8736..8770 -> -0.47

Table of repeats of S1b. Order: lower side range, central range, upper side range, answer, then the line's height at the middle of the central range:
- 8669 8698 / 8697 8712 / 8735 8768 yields -0.5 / 90.7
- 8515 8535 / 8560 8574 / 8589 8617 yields 0.0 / 96.3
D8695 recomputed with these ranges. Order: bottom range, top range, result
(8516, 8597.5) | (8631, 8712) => 0.98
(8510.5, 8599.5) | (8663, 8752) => 0.97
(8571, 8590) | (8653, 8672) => 0.91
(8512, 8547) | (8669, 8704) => 0.97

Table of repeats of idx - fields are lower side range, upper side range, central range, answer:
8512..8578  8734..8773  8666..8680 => 0.7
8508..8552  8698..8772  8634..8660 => -1.0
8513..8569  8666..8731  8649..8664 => -0.1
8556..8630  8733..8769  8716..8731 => -0.2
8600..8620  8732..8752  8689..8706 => 0.1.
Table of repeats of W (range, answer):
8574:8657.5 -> 96.5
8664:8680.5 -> 87.1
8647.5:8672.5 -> 89.9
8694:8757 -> 92.5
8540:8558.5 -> 86.1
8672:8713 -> 92.2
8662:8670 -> 83.7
